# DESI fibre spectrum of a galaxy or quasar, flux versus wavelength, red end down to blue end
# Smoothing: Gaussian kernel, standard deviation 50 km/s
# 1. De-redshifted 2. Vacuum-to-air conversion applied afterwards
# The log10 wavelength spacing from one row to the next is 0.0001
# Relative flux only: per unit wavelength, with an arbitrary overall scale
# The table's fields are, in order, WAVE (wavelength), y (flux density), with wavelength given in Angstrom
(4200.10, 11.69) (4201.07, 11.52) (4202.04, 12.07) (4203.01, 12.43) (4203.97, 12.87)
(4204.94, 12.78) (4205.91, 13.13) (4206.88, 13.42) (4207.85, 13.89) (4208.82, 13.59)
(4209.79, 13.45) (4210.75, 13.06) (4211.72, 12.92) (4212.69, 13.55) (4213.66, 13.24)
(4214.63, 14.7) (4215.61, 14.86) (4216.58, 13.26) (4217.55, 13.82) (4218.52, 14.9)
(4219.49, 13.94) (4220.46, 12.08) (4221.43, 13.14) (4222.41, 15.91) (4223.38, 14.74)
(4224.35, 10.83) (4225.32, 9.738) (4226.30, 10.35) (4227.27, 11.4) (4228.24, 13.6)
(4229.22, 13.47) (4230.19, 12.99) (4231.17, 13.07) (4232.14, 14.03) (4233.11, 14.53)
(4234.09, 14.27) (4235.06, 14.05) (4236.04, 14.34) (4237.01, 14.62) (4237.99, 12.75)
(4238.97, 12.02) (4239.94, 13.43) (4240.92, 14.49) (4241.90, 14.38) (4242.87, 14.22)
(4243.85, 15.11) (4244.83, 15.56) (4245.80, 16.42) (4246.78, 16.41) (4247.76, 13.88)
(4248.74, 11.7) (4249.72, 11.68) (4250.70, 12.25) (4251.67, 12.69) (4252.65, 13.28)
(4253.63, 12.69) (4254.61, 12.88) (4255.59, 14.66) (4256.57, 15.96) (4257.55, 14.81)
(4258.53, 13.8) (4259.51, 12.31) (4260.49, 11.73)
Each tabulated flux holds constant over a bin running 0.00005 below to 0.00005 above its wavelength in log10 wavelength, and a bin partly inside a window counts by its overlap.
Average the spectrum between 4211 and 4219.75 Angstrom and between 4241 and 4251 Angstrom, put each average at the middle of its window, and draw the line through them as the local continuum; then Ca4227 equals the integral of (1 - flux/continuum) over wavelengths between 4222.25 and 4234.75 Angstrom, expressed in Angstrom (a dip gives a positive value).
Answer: 0.97 Angstrom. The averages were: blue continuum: 13.9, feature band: 12.9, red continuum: 14.2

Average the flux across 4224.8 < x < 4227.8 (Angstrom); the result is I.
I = 10.6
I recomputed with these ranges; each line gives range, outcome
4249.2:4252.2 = 12.2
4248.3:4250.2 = 11.7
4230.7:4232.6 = 13.6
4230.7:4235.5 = 14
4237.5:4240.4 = 12.7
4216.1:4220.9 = 13.6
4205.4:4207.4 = 13.3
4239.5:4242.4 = 14.1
